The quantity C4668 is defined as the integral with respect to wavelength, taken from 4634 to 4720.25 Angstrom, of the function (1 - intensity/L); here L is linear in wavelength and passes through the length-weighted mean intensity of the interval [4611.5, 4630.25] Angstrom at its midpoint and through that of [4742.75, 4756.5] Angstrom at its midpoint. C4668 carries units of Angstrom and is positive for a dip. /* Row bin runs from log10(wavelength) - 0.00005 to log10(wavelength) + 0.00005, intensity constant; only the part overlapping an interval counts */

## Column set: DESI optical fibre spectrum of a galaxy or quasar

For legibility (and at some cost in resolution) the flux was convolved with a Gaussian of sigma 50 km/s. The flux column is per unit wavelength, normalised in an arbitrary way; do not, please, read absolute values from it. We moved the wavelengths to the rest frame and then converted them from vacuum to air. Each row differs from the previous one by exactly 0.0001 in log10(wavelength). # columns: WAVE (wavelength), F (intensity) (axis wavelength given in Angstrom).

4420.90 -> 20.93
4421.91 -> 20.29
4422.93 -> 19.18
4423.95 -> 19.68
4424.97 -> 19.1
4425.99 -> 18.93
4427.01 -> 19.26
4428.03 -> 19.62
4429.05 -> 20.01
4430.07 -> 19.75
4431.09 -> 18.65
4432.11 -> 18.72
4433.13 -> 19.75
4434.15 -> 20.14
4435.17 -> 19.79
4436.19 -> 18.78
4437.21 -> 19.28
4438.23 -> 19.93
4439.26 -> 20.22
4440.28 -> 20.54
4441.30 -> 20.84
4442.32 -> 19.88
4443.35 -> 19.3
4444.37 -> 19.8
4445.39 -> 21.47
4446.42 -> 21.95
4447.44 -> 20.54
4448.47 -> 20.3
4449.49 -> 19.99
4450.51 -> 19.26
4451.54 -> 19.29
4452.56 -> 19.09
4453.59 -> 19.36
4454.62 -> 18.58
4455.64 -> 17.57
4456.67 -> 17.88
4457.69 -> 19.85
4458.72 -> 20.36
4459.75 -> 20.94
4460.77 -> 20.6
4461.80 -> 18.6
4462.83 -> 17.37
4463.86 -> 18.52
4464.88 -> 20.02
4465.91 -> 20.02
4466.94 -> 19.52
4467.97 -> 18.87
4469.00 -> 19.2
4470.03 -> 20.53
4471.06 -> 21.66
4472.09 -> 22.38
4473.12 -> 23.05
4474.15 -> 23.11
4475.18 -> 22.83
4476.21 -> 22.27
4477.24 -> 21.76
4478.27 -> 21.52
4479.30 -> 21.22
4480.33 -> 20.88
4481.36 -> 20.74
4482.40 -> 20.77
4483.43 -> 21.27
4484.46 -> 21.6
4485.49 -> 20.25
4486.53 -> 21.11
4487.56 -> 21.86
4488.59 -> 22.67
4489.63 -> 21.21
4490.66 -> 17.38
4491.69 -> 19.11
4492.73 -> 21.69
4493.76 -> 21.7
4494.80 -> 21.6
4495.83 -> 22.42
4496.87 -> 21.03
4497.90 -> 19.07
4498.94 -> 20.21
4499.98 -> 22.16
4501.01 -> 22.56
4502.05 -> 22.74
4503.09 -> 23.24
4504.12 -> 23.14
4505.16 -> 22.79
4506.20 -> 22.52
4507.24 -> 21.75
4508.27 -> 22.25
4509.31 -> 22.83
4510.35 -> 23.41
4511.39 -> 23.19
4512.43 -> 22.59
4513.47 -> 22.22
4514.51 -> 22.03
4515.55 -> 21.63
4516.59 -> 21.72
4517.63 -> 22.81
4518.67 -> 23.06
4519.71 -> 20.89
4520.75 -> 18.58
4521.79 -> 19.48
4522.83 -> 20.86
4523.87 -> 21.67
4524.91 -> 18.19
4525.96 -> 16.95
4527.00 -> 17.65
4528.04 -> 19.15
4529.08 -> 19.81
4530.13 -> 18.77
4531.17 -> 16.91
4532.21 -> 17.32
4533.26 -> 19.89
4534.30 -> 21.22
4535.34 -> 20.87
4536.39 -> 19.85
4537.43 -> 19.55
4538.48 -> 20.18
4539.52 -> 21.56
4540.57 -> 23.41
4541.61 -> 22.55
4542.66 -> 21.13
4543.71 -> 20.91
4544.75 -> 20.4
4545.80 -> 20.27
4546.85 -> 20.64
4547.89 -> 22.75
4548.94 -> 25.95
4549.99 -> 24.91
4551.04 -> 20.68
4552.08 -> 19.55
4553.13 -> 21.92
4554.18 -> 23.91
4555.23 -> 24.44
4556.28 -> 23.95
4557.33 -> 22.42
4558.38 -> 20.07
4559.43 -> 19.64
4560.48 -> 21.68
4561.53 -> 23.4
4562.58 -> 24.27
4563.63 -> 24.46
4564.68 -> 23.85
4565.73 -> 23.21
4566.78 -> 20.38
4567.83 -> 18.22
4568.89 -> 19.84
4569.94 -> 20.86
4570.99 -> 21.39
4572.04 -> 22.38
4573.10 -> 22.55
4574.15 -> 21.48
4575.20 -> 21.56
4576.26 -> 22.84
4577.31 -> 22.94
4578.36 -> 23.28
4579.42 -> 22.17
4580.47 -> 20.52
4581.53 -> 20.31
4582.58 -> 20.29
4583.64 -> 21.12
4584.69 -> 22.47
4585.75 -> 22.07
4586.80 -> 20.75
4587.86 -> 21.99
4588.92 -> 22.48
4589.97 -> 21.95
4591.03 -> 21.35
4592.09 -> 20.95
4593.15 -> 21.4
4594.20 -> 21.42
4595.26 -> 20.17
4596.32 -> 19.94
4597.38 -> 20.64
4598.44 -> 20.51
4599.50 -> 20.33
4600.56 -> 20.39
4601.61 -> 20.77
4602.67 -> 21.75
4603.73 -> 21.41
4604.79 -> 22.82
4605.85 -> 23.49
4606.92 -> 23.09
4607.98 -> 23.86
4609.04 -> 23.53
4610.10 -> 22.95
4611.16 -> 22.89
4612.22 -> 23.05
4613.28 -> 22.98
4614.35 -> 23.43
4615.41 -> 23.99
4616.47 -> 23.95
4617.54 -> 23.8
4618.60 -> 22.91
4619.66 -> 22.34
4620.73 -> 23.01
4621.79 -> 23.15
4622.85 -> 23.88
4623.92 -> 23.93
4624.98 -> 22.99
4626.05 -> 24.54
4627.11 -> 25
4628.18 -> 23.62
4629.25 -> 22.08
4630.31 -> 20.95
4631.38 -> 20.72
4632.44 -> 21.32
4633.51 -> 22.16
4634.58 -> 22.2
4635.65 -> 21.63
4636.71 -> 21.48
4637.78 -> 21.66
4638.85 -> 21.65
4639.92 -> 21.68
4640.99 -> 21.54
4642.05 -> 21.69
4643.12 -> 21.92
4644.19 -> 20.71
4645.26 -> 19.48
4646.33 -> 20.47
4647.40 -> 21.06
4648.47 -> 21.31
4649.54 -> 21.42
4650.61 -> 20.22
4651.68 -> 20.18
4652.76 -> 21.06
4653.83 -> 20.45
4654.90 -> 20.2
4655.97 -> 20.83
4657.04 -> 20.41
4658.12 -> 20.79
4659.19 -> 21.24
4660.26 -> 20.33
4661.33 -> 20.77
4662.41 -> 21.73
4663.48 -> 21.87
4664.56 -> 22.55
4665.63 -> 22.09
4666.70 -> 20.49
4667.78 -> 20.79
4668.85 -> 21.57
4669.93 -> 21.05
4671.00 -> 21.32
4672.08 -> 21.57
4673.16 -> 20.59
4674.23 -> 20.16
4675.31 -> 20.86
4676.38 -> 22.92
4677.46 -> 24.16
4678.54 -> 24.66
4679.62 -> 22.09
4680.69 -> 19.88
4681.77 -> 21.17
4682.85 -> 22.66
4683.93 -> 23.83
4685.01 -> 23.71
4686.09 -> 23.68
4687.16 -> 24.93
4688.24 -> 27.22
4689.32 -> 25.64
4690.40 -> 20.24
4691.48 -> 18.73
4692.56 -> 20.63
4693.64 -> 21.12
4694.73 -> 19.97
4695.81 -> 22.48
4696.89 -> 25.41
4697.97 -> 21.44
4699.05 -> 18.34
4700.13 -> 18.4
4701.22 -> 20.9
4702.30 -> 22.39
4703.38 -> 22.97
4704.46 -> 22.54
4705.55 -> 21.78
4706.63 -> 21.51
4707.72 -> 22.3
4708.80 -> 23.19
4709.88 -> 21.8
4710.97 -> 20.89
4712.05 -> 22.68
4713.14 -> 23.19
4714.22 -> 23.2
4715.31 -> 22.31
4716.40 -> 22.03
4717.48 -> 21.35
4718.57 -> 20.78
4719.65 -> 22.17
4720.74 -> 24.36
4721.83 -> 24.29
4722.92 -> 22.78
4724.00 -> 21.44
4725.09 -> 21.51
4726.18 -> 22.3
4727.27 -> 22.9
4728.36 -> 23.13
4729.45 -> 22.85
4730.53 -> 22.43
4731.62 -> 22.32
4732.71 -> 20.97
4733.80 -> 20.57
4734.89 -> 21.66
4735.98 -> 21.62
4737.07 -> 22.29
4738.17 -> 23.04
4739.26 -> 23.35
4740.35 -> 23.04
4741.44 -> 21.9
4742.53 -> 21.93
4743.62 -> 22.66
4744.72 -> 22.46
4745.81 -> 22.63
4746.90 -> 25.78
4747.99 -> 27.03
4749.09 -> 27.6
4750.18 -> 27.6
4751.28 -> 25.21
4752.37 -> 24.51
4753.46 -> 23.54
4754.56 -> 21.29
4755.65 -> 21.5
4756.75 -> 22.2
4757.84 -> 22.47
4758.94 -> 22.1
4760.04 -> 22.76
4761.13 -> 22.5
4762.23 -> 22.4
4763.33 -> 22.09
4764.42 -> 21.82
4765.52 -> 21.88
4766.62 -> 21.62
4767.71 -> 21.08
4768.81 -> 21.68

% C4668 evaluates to 7.5 Angstrom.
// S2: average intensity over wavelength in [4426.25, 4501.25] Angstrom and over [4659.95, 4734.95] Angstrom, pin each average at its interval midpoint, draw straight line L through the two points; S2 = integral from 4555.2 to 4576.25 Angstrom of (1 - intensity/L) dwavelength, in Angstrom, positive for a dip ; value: -0.9 Angstrom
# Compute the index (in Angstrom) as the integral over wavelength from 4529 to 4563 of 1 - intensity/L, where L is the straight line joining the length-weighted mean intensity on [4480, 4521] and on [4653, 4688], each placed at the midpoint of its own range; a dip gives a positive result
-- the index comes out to 0.5 Angstrom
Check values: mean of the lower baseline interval 21.6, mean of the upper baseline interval 21.8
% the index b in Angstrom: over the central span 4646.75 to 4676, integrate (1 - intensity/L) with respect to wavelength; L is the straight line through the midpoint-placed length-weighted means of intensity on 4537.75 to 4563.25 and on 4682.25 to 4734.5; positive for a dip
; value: 1.58 Angstrom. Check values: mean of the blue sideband 22.1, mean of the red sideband 22.3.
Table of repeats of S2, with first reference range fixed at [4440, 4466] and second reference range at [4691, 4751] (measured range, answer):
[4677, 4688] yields -0.6 Angstrom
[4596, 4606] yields 0.0 Angstrom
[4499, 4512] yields -1.6 Angstrom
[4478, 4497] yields -1.0 Angstrom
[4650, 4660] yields 0.5 Angstrom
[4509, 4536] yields -0.2 Angstrom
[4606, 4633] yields -2.2 Angstrom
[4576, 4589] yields -0.5 Angstrom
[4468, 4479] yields -1.0 Angstrom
